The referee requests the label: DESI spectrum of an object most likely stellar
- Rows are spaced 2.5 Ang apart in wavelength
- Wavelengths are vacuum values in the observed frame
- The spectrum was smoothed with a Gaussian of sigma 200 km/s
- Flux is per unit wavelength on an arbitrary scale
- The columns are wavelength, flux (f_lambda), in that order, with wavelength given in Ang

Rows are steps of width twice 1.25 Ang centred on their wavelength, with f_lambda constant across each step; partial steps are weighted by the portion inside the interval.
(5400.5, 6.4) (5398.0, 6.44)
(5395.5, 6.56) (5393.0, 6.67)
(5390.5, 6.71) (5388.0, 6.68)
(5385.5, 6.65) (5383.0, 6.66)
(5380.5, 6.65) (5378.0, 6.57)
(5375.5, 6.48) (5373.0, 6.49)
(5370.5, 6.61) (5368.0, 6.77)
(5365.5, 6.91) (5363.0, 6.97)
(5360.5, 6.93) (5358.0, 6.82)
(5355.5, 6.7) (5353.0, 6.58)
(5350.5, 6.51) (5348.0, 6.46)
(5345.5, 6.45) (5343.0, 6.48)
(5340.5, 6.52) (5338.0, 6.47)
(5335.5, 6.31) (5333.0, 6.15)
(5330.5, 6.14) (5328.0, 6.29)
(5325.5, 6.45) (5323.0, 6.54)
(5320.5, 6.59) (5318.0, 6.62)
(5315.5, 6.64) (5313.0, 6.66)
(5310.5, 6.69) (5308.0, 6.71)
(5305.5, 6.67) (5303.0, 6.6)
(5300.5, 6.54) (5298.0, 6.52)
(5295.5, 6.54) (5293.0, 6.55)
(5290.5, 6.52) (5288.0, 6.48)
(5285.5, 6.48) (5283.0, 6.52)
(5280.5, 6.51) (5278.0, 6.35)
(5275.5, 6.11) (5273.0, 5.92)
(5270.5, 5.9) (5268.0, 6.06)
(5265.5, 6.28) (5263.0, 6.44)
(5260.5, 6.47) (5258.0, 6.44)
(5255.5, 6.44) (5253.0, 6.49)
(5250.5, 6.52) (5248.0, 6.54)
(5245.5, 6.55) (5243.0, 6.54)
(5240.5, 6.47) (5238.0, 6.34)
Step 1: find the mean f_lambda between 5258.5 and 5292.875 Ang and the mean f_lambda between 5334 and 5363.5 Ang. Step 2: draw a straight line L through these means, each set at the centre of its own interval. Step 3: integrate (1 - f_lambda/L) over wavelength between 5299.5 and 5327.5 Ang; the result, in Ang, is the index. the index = -0.6 Ang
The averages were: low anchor 6.32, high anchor 6.59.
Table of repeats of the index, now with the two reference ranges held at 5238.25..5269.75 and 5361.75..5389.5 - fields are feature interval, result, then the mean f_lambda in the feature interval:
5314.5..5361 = 0.69 Ang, 6.5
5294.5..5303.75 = -0.04 Ang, 6.55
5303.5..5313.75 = -0.22 Ang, 6.68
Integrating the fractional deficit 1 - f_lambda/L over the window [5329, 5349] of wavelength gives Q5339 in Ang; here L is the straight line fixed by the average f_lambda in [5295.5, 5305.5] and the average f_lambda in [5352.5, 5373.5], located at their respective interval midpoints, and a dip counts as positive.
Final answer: 0.96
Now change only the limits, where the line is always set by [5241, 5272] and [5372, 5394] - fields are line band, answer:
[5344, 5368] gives -0.49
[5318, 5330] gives 0.09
